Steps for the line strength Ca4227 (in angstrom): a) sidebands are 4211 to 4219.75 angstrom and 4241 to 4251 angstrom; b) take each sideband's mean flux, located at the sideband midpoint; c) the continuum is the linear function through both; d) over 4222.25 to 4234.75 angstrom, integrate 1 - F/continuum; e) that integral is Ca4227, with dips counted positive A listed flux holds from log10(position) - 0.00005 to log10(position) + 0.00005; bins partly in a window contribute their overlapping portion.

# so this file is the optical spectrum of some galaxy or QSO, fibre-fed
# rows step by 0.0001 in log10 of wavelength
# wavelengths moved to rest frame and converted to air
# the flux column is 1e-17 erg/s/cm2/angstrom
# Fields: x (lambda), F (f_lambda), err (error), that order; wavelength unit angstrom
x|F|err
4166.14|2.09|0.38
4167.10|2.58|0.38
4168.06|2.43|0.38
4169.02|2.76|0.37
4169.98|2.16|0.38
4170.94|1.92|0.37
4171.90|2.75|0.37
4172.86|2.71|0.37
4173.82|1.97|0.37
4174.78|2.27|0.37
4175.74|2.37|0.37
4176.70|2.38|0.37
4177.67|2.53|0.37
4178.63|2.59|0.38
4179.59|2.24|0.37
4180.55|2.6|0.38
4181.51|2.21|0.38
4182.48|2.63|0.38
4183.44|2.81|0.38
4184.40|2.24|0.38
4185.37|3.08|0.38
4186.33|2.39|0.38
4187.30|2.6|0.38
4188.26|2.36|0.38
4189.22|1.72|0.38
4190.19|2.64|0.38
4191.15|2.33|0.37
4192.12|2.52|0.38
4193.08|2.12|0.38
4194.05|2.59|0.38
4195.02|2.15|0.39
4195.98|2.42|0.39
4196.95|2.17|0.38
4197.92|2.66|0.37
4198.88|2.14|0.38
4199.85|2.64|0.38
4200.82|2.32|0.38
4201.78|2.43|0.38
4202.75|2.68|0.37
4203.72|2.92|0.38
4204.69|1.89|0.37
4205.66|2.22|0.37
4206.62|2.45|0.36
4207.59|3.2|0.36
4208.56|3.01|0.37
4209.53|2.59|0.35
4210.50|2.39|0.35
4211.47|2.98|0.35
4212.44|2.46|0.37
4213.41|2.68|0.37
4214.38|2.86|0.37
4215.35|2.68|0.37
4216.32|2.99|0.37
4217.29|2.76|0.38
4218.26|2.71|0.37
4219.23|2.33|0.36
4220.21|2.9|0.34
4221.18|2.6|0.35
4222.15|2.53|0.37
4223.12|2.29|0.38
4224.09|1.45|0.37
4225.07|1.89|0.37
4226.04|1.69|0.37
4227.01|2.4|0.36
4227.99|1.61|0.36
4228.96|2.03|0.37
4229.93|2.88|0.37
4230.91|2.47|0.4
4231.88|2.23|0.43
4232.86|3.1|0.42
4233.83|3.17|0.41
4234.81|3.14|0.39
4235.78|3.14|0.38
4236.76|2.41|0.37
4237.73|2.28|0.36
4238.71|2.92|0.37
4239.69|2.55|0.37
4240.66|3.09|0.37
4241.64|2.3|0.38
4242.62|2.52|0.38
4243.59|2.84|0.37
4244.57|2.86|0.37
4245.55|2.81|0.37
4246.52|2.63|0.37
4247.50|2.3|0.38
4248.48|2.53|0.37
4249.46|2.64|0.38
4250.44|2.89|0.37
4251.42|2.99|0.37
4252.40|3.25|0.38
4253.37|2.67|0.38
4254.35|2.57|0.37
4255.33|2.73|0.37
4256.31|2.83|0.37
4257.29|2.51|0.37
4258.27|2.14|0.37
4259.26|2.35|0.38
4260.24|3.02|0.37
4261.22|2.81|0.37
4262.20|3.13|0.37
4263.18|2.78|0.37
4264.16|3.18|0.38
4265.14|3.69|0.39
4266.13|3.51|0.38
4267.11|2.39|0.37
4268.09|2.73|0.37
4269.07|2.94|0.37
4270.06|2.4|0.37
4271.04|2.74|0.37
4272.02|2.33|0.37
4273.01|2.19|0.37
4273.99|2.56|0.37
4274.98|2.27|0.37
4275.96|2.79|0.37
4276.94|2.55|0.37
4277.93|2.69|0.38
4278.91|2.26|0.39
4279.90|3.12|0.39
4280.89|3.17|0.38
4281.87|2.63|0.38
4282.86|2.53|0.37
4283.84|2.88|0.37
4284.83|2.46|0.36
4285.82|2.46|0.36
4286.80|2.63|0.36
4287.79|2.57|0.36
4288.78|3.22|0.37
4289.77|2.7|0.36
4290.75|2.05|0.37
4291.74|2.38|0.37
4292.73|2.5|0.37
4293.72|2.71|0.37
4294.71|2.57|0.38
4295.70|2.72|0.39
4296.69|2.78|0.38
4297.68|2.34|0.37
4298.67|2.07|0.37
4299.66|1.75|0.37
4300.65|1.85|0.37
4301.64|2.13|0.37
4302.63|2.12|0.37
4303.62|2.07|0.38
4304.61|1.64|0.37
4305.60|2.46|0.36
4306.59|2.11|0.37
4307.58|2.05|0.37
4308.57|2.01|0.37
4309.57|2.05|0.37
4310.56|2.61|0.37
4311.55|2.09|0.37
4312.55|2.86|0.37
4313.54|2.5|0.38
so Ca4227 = 1.8 angstrom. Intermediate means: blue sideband 2.72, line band 2.31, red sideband 2.64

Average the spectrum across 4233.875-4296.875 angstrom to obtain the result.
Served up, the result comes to 2.7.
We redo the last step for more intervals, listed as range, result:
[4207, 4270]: 2.67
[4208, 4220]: 2.71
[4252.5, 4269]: 2.83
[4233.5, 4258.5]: 2.72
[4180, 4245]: 2.52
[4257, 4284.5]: 2.72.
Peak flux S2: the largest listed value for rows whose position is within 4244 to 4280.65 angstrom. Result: 3.69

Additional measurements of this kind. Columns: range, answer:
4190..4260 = 3.25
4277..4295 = 3.22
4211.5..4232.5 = 2.99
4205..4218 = 3.2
